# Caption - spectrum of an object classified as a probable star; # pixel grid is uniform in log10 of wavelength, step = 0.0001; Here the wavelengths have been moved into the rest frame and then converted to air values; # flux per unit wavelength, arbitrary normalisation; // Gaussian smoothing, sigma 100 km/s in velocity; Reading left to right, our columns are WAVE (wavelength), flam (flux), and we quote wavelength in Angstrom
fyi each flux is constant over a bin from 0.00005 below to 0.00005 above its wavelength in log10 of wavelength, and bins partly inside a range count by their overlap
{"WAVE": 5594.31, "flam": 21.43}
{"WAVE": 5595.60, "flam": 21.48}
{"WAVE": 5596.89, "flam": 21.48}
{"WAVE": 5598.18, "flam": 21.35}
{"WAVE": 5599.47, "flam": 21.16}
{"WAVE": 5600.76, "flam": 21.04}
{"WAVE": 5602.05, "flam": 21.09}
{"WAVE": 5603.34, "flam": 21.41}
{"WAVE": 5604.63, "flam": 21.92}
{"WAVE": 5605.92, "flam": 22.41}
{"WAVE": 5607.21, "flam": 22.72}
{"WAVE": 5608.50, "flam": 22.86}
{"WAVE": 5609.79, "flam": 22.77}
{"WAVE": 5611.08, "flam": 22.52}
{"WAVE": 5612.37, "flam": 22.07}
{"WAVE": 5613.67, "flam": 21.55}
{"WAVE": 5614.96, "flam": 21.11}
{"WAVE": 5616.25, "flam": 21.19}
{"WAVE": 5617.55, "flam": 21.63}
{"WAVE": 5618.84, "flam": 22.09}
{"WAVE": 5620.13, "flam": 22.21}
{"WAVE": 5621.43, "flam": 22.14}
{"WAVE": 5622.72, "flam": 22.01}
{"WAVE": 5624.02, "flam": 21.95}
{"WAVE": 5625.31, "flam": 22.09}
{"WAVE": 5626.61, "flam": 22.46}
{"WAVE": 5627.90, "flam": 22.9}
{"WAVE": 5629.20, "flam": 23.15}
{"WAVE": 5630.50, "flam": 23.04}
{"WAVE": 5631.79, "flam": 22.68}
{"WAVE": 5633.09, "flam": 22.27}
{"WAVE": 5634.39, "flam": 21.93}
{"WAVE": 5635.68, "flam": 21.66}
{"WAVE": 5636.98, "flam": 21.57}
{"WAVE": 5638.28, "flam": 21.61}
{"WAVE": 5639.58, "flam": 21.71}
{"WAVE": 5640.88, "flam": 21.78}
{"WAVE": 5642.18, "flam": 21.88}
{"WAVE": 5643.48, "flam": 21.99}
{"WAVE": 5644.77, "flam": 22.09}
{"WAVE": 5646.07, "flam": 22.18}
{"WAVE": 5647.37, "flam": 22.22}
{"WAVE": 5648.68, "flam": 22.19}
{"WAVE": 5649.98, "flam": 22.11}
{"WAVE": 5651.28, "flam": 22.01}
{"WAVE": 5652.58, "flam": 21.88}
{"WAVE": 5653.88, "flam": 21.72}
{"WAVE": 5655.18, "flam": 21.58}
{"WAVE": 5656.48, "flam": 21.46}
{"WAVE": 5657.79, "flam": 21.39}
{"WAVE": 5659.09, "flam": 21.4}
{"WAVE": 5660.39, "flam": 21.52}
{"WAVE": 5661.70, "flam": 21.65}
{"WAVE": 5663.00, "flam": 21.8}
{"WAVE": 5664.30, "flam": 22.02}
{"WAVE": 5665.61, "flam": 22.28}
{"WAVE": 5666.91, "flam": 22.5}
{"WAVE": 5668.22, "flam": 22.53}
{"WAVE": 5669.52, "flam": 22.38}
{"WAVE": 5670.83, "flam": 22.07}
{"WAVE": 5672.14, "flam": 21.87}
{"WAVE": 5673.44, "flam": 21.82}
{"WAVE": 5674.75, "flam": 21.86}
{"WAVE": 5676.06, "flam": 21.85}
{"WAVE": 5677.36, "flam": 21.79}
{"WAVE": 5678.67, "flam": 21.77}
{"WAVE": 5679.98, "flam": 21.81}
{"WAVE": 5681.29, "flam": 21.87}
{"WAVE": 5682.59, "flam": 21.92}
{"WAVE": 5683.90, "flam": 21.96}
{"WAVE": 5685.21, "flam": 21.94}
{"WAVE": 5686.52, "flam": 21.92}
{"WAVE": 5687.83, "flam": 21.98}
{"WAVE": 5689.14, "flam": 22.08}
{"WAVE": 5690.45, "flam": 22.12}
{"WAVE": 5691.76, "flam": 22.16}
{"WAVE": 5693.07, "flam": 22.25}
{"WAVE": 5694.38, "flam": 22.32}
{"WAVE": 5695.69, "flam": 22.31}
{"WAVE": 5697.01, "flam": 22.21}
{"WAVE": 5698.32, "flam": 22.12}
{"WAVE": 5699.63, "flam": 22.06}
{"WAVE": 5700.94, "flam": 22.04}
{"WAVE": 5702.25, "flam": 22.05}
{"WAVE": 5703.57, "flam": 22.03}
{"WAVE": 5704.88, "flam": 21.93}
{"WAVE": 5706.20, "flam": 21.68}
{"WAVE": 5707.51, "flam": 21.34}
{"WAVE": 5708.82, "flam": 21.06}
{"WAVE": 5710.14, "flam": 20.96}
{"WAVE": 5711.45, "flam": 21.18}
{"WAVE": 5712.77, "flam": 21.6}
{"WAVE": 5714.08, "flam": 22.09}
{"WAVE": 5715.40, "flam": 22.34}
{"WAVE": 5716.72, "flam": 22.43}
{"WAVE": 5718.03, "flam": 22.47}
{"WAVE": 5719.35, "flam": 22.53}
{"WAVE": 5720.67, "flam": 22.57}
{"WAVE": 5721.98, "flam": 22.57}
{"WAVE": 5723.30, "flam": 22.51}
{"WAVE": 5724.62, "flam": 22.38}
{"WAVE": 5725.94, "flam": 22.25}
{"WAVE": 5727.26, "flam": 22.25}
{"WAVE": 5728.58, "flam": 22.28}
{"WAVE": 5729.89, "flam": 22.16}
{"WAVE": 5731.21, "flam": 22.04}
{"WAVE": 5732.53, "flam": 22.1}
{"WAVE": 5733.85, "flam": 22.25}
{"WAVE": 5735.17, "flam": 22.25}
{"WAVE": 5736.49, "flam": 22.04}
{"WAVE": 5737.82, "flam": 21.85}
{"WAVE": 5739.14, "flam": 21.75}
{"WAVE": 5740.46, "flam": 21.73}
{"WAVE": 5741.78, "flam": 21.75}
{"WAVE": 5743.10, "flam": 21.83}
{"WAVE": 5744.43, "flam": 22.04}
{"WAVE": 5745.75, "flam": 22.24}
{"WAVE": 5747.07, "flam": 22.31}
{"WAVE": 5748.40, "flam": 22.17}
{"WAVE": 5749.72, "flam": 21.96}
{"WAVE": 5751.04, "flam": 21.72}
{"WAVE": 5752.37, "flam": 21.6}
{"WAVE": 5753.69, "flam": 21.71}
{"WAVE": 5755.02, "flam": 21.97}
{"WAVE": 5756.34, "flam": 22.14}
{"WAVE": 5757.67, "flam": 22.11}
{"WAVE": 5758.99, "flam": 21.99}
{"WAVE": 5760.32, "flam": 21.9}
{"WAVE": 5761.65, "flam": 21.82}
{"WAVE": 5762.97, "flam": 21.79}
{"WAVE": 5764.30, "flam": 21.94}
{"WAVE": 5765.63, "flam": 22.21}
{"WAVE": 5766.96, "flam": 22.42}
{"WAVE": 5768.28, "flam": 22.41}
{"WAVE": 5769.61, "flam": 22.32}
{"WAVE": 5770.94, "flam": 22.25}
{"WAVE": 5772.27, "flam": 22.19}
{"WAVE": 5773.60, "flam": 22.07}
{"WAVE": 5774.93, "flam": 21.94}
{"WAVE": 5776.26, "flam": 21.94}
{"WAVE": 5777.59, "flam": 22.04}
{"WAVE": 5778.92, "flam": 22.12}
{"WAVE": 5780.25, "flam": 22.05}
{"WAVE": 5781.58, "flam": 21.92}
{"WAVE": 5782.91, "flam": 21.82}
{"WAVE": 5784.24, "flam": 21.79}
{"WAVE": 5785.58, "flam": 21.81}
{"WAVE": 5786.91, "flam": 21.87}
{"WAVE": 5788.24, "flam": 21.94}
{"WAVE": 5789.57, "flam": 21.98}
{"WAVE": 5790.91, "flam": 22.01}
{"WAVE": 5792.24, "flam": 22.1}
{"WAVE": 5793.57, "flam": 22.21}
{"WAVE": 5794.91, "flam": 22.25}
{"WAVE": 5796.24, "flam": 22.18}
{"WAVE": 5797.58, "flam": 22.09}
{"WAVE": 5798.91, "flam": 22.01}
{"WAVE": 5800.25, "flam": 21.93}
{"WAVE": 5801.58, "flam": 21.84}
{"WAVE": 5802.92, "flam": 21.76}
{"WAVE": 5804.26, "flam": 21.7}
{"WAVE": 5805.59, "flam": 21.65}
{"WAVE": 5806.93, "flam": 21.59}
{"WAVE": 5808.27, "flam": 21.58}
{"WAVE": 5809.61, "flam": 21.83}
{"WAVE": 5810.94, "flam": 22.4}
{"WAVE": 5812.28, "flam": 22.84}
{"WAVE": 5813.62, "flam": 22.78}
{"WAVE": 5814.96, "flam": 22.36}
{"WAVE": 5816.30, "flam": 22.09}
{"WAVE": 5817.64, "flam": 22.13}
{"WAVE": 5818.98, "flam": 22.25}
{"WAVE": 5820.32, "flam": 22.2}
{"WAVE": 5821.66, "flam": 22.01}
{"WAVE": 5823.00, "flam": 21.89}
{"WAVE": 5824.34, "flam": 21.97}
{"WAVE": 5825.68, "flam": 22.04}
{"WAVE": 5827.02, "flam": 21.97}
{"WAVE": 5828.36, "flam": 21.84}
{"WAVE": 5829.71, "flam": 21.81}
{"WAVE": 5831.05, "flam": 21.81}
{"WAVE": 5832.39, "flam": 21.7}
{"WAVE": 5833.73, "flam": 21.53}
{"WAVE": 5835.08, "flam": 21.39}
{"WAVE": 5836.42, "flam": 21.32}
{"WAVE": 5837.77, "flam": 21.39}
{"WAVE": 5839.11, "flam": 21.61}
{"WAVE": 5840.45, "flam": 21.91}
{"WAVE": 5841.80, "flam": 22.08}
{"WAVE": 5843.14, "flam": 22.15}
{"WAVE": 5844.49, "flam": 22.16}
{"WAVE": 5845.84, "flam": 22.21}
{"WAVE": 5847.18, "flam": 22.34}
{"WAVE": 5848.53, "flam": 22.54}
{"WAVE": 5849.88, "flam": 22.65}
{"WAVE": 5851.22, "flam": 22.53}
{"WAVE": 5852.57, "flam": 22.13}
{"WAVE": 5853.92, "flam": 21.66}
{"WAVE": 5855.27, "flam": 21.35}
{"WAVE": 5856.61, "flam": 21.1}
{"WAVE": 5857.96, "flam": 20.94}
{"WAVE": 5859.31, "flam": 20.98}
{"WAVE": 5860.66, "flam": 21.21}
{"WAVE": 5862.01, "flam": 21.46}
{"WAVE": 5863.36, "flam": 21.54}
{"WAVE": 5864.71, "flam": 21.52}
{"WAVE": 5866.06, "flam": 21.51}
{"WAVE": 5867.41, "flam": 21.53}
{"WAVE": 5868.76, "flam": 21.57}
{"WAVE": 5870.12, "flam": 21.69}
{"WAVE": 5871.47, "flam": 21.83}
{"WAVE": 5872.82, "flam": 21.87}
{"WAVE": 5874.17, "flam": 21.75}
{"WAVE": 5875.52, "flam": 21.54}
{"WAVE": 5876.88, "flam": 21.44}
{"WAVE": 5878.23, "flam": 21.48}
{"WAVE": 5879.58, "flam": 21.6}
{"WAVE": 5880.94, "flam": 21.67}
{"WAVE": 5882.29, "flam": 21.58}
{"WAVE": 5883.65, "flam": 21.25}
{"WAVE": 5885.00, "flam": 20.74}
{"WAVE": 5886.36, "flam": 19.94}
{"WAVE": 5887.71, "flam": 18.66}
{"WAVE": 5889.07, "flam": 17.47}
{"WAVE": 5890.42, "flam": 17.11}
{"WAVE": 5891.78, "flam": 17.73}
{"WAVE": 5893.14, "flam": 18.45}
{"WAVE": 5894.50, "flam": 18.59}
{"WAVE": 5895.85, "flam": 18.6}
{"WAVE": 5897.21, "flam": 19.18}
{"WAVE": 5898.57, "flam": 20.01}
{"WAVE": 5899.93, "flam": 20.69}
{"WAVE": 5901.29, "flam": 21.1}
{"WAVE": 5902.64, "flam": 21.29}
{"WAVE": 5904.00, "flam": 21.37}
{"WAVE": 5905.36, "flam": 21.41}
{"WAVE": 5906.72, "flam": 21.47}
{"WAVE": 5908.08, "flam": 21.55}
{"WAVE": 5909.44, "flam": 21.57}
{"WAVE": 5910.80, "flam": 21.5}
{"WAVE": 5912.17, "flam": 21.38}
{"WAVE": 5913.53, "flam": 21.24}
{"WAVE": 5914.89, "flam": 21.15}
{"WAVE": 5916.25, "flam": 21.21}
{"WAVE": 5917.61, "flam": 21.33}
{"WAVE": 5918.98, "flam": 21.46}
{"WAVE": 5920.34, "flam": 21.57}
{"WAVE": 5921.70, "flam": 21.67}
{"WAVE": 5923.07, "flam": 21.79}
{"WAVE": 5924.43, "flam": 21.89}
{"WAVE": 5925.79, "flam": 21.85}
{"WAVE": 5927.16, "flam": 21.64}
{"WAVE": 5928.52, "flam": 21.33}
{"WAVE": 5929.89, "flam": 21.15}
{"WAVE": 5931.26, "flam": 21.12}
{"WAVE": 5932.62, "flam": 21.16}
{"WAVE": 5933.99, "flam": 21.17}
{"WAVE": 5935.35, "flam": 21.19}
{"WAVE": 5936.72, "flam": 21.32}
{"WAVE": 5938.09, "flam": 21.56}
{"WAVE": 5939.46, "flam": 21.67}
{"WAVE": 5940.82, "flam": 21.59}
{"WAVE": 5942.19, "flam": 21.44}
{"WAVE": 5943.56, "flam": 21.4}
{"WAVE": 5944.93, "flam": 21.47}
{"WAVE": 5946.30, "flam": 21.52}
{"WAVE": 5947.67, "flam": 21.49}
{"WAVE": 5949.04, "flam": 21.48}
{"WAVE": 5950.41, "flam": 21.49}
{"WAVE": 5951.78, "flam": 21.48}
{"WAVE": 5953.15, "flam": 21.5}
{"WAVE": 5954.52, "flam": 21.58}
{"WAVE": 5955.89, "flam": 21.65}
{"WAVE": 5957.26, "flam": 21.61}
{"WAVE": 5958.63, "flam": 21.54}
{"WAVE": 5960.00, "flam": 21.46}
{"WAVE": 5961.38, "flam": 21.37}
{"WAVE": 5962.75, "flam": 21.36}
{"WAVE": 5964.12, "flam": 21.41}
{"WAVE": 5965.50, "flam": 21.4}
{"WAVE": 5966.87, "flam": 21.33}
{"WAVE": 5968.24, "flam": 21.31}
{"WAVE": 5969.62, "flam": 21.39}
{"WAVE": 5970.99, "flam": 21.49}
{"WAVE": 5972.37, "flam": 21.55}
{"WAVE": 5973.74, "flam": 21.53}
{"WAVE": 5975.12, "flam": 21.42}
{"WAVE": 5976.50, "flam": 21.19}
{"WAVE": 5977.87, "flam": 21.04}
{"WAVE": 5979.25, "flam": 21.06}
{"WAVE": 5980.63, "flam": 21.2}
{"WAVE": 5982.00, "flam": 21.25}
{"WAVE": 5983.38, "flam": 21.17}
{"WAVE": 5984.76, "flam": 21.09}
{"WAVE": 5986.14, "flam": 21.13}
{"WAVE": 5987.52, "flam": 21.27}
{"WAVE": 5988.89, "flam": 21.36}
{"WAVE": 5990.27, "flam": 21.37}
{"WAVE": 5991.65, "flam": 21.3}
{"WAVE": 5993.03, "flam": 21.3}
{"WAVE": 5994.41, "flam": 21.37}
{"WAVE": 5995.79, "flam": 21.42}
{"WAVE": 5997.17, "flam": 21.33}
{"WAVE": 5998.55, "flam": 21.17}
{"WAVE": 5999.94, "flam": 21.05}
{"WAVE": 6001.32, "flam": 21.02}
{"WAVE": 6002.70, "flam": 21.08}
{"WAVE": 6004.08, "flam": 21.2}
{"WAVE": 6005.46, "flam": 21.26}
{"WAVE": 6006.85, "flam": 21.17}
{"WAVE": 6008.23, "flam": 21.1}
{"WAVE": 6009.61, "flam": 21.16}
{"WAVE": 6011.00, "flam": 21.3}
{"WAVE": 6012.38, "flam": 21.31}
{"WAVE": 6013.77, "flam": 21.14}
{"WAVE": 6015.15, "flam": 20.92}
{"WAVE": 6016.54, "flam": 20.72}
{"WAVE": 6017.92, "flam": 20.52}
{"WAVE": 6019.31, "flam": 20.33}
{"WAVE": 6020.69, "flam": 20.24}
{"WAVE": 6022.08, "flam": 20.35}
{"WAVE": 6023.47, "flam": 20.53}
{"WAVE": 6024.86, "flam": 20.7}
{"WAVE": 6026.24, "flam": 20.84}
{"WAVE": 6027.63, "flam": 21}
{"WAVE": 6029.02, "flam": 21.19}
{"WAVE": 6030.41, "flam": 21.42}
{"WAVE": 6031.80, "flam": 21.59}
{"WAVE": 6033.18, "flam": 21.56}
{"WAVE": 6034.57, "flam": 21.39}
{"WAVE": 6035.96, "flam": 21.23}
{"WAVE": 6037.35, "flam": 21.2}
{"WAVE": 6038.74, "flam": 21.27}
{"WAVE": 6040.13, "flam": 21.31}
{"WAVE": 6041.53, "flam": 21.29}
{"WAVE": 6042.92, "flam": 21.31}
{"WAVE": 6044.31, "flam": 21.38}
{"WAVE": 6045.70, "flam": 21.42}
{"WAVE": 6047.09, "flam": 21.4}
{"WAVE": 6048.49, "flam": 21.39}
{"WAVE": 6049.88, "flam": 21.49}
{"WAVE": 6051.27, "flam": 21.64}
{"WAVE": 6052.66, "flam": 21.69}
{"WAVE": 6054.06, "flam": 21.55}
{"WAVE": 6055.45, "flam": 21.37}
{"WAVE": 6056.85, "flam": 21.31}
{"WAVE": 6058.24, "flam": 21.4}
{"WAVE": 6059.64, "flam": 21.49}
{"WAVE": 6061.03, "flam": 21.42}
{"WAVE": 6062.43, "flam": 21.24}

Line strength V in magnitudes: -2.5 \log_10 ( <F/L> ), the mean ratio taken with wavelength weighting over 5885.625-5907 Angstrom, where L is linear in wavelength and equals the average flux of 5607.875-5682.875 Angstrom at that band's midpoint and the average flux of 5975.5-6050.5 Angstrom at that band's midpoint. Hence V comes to 0.10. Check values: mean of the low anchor 22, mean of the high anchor 21.1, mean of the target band 19.5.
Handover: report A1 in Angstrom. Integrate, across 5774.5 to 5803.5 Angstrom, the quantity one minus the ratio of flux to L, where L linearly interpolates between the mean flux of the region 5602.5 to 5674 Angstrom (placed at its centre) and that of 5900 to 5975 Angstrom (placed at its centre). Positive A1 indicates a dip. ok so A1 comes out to -0.3 Angstrom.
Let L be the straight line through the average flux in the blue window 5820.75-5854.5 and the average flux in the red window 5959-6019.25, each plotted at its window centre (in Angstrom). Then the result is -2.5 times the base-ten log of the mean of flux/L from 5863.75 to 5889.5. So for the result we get 0.032 mag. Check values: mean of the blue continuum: 21.9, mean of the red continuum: 21.2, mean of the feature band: 21.1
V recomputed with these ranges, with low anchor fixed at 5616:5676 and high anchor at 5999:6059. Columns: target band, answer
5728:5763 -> -0.010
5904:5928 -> -0.005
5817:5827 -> -0.023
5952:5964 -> -0.010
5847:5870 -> -0.006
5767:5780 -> -0.021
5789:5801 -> -0.020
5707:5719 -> 0.006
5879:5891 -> 0.077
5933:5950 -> -0.004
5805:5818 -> -0.024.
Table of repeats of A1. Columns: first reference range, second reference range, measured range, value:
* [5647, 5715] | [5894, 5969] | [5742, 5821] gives -1.4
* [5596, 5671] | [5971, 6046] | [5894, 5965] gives 0.2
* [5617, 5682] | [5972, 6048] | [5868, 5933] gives 1.7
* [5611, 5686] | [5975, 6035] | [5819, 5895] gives 0.6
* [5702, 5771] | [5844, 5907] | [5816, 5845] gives -0.8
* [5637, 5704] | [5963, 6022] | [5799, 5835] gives -0.6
